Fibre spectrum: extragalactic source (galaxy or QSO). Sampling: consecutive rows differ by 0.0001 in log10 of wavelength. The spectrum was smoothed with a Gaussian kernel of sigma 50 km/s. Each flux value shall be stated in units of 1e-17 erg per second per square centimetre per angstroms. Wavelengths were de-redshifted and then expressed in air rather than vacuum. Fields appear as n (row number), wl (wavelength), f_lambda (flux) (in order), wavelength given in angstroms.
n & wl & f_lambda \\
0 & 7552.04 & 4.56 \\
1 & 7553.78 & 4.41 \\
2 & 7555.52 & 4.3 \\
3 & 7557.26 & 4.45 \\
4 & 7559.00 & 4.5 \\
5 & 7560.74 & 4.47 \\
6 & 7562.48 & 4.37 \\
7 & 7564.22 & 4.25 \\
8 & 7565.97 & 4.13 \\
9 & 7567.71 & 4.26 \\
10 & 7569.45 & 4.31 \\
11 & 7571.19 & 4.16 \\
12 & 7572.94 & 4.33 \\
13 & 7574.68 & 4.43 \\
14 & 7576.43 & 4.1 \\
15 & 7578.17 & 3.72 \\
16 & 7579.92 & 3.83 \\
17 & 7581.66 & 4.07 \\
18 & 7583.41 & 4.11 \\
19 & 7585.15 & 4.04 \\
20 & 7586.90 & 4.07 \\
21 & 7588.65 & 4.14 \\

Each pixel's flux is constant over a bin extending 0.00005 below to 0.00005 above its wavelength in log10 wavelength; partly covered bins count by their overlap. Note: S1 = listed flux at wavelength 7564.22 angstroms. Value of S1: 4.25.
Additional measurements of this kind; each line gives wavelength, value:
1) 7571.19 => 4.16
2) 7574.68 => 4.43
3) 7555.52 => 4.3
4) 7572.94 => 4.33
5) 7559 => 4.5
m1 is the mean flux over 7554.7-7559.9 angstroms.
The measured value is 4.42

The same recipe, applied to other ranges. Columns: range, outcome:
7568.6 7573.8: 4.26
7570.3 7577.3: 4.25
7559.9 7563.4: 4.42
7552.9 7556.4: 4.35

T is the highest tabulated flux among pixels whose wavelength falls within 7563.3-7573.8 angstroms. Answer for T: 4.33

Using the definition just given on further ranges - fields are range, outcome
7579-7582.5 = 4.07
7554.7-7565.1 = 4.5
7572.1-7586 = 4.43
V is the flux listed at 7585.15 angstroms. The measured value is 4.04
